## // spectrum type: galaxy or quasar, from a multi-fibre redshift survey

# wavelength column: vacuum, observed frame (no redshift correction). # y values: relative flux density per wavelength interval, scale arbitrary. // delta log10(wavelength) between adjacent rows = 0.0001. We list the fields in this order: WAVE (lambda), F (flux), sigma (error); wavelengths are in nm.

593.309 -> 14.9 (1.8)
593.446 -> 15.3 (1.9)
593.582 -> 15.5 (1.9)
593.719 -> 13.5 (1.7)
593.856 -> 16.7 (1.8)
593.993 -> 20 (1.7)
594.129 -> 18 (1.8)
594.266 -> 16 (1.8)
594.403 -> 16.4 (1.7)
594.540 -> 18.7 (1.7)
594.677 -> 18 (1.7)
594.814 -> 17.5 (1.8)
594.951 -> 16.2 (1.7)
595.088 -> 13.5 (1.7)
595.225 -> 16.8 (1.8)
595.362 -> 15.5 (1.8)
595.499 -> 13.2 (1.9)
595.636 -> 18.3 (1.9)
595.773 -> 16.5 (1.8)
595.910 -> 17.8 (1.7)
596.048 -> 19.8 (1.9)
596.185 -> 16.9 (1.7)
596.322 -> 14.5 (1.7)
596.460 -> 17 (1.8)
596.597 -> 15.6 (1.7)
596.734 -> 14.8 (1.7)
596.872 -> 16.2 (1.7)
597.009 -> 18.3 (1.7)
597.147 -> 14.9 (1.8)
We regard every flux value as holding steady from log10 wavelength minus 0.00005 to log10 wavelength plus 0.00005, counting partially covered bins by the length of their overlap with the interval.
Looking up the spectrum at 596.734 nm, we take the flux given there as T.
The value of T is 14.8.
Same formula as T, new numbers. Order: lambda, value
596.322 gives 14.5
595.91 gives 17.8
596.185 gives 16.9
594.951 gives 16.2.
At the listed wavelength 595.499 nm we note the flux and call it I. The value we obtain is 13.2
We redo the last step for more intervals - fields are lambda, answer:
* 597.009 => 18.3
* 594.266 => 16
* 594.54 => 18.7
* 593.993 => 20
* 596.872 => 16.2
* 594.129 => 18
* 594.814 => 17.5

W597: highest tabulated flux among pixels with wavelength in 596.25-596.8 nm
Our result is 17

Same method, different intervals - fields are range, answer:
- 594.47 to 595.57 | 18.7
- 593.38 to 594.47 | 20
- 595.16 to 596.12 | 19.8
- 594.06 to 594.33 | 18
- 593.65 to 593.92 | 16.7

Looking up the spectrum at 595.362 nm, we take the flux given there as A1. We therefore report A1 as 15.5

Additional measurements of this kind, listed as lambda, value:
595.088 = 13.5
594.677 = 18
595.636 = 18.3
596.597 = 15.6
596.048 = 19.8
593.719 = 13.5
